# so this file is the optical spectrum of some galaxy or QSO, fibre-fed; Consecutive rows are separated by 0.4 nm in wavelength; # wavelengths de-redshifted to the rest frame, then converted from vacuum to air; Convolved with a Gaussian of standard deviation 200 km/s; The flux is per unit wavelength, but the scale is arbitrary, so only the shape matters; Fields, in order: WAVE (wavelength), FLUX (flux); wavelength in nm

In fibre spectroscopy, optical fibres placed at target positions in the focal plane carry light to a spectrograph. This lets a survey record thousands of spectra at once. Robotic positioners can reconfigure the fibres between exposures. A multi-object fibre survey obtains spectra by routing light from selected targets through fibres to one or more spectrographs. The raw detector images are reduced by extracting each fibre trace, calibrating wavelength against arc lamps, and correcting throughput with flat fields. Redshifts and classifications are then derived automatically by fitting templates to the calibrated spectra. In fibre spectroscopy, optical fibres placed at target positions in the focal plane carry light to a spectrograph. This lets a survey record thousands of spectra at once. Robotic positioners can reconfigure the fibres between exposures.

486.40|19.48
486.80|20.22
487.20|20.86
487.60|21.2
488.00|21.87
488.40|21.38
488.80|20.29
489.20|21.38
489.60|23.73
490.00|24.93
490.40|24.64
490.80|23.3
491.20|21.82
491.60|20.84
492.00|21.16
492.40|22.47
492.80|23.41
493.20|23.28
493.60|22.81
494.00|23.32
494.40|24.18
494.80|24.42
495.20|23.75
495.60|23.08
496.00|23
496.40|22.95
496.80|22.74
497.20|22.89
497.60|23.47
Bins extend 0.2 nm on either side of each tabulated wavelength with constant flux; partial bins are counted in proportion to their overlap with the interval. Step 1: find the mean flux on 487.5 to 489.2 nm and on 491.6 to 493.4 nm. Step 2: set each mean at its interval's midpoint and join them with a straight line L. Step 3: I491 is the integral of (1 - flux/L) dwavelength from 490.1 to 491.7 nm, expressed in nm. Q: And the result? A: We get -0.07 nm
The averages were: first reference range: 21.2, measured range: 22.9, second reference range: 22.4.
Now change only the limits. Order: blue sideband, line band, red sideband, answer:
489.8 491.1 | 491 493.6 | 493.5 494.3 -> 0.16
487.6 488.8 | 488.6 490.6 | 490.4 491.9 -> -0.11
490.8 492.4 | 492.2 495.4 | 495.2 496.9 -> -0.16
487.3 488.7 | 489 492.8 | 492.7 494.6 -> -0.06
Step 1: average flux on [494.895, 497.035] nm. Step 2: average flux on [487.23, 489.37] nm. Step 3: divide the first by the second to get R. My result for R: 1.09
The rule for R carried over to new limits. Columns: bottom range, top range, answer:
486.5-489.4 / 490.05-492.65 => 1.07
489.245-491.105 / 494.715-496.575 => 0.98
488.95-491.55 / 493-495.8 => 1.02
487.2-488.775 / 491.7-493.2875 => 1.05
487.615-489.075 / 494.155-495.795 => 1.13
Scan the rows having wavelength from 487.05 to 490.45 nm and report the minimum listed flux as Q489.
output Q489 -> 20.29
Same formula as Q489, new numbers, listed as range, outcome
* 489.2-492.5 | 20.84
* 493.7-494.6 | 23.32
